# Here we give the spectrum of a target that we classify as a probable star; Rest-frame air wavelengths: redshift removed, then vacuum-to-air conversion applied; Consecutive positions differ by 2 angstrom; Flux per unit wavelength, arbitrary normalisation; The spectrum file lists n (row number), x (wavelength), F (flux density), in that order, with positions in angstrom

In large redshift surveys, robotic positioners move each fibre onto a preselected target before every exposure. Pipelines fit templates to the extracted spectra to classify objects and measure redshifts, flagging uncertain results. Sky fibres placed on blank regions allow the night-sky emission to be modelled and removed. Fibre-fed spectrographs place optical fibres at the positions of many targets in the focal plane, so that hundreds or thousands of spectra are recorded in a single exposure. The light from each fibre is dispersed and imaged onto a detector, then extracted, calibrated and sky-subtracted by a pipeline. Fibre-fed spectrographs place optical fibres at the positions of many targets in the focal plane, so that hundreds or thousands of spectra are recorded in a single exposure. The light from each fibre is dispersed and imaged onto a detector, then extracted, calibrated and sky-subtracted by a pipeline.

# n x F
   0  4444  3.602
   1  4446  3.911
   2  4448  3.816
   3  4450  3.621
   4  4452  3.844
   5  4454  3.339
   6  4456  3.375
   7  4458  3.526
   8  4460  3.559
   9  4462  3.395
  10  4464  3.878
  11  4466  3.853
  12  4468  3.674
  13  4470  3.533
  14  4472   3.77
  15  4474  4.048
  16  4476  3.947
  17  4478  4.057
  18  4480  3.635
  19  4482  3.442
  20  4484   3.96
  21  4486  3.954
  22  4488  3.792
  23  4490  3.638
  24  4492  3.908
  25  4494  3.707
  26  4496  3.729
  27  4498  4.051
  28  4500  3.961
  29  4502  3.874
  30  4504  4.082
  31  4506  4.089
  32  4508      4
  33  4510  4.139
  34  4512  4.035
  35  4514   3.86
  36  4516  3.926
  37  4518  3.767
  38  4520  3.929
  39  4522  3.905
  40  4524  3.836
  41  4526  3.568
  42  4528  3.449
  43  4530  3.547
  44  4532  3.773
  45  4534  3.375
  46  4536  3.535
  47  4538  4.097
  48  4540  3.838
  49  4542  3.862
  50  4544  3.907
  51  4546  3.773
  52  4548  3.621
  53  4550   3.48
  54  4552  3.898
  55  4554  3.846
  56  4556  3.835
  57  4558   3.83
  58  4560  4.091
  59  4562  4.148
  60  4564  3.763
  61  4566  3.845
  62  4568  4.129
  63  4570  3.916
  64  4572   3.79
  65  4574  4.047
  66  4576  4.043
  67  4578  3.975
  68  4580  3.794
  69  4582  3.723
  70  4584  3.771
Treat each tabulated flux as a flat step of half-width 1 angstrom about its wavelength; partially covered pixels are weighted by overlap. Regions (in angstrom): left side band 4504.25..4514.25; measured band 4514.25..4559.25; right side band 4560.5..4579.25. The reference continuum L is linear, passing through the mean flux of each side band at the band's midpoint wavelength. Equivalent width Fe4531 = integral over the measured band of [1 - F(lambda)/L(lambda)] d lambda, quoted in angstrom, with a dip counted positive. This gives 2.8 angstrom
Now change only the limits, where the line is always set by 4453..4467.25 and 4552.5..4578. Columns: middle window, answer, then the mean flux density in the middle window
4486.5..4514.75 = -1.6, 3.92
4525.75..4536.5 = 0.8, 3.54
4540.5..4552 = 0.4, 3.75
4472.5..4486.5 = -0.9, 3.86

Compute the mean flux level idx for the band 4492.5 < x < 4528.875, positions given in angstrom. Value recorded 3.89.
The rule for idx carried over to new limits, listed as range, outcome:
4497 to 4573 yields 3.85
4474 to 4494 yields 3.82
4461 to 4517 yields 3.85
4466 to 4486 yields 3.8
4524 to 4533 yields 3.61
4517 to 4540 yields 3.71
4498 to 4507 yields 4.01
